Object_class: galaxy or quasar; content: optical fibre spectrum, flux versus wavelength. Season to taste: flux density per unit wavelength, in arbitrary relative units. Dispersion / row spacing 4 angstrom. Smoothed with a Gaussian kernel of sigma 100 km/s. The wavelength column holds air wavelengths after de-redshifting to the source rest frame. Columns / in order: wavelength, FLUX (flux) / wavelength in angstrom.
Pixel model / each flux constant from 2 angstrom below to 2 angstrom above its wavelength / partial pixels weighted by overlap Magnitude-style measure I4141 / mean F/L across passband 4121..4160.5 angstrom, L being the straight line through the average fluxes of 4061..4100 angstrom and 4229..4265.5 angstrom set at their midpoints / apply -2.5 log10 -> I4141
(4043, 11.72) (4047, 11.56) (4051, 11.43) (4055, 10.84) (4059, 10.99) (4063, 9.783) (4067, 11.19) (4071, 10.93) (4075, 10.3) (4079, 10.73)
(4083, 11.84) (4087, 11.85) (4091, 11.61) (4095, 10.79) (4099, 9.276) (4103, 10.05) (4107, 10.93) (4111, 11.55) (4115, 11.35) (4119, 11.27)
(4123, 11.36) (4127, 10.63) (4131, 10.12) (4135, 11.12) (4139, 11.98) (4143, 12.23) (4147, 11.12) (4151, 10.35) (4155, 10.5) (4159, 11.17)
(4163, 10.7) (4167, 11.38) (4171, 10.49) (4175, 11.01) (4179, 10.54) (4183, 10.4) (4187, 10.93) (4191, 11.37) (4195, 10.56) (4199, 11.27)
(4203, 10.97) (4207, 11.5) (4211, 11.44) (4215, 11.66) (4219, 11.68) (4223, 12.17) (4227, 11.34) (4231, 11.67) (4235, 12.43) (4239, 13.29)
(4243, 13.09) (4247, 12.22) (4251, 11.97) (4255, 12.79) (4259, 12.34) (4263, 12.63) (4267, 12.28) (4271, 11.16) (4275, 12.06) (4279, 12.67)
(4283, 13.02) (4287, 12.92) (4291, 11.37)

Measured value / 0.04 mag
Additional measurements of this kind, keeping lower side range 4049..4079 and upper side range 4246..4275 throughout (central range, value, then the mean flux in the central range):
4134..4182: 0.04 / 11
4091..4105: 0.08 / 10.3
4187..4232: 0.04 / 11.4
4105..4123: -0.01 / 11.3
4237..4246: -0.09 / 13.1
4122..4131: 0.05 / 10.8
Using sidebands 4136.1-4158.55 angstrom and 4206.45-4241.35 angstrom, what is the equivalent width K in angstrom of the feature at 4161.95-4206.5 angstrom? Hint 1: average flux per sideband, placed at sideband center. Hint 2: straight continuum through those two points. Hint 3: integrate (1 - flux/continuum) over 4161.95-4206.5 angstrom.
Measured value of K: 2.6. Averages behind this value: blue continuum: 11.2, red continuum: 11.9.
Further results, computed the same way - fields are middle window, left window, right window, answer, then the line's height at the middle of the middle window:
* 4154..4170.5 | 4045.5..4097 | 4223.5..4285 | 1.1 angstrom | 11.7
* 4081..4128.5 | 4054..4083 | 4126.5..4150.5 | -0.3 angstrom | 11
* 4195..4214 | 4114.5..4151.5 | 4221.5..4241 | 1.1 angstrom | 11.9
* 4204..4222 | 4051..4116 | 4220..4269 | 0.7 angstrom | 12.1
